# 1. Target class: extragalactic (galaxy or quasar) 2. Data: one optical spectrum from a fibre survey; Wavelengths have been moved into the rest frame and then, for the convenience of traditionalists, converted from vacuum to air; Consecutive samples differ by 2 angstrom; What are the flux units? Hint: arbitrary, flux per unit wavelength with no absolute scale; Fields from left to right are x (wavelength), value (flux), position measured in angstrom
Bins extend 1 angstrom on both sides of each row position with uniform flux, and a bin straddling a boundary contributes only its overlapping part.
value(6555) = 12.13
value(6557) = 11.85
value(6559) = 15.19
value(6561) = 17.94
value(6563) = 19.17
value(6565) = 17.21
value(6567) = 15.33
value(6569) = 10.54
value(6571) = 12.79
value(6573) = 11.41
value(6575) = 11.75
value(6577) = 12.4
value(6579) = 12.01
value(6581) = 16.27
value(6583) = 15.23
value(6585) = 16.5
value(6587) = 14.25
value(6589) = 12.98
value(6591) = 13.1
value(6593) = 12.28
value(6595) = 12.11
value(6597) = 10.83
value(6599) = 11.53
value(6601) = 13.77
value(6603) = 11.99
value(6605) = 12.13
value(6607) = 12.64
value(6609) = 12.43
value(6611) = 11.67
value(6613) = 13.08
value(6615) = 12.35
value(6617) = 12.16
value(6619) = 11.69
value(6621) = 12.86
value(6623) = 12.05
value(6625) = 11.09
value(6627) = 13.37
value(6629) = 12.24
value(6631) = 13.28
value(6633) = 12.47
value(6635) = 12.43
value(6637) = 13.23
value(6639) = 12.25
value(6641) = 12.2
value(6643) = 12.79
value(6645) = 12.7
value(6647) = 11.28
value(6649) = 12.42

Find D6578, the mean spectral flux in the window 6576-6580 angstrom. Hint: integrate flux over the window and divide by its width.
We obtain 12.2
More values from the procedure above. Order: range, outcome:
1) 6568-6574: 11.6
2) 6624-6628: 12.2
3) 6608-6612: 12.1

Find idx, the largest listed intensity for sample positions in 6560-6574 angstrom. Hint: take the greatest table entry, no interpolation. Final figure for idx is 19.17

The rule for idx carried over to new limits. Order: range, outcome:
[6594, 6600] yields 12.11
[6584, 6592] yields 16.5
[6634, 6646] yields 13.23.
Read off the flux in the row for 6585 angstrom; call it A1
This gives 16.5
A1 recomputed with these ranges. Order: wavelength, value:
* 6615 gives 12.35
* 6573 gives 11.41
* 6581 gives 16.27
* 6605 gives 12.13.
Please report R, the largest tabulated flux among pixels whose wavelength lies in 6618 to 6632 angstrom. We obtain 13.37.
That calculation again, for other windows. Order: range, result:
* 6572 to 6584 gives 16.27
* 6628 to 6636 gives 13.28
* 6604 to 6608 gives 12.64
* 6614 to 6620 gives 12.35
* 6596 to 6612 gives 13.77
